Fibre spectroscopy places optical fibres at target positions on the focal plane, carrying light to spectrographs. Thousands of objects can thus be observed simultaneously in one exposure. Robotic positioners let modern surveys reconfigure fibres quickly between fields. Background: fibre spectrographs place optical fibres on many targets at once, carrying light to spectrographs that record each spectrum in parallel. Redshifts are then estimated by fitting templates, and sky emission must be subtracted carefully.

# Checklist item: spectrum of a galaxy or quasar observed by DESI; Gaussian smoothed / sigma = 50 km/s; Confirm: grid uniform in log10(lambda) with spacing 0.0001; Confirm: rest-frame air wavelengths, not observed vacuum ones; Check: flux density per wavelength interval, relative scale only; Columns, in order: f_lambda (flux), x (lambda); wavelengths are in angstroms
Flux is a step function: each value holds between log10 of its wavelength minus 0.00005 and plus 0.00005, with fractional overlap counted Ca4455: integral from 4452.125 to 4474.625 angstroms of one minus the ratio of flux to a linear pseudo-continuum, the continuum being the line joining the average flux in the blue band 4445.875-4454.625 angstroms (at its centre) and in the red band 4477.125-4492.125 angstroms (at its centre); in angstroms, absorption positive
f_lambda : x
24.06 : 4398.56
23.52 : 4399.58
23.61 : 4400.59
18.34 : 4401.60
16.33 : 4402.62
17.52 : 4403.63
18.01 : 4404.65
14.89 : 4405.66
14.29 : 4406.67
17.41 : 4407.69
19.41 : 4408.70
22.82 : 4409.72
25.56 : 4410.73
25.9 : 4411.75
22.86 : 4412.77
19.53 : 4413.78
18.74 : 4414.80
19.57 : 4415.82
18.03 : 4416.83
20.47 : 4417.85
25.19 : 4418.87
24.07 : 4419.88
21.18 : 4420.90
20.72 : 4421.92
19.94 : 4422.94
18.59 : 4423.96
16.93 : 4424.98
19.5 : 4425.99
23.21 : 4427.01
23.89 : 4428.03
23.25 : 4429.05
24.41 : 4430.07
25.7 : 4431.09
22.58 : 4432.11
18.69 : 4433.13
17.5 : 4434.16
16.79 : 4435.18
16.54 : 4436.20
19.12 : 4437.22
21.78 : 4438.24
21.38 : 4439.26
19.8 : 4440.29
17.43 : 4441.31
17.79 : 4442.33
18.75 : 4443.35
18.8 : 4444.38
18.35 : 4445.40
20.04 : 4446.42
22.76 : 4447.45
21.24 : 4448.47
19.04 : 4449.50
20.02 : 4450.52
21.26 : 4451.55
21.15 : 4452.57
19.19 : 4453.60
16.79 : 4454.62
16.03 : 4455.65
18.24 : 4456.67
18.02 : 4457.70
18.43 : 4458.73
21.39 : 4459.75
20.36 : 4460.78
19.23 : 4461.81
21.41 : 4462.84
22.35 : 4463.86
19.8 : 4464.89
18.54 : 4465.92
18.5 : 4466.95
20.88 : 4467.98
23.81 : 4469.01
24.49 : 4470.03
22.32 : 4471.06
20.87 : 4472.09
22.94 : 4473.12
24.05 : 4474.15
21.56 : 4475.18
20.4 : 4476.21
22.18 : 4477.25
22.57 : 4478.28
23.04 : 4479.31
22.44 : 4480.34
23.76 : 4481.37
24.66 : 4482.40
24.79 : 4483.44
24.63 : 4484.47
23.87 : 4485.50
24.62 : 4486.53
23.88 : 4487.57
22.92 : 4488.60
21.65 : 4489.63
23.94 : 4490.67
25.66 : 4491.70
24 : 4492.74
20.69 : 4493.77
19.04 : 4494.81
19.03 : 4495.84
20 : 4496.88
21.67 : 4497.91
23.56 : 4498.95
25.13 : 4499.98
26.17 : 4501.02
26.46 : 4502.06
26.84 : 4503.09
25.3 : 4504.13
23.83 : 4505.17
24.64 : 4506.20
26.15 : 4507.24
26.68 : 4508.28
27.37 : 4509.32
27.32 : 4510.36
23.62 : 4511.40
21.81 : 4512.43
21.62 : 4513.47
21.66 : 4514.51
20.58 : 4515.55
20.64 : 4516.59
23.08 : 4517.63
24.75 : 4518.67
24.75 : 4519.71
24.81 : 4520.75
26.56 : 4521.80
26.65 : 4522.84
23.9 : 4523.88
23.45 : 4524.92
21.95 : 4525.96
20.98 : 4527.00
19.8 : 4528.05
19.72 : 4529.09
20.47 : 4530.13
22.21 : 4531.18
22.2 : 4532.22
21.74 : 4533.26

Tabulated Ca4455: 1.3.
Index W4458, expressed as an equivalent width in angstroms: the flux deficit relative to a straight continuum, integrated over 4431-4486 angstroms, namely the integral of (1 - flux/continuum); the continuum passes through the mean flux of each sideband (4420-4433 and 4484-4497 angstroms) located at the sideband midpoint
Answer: 3.7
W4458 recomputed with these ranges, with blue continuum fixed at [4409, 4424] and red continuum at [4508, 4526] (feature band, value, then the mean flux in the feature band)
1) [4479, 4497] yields 0.23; 23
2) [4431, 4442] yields 1.28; 19.5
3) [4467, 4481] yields 0.39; 22.3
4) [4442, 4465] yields 2.95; 19.6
